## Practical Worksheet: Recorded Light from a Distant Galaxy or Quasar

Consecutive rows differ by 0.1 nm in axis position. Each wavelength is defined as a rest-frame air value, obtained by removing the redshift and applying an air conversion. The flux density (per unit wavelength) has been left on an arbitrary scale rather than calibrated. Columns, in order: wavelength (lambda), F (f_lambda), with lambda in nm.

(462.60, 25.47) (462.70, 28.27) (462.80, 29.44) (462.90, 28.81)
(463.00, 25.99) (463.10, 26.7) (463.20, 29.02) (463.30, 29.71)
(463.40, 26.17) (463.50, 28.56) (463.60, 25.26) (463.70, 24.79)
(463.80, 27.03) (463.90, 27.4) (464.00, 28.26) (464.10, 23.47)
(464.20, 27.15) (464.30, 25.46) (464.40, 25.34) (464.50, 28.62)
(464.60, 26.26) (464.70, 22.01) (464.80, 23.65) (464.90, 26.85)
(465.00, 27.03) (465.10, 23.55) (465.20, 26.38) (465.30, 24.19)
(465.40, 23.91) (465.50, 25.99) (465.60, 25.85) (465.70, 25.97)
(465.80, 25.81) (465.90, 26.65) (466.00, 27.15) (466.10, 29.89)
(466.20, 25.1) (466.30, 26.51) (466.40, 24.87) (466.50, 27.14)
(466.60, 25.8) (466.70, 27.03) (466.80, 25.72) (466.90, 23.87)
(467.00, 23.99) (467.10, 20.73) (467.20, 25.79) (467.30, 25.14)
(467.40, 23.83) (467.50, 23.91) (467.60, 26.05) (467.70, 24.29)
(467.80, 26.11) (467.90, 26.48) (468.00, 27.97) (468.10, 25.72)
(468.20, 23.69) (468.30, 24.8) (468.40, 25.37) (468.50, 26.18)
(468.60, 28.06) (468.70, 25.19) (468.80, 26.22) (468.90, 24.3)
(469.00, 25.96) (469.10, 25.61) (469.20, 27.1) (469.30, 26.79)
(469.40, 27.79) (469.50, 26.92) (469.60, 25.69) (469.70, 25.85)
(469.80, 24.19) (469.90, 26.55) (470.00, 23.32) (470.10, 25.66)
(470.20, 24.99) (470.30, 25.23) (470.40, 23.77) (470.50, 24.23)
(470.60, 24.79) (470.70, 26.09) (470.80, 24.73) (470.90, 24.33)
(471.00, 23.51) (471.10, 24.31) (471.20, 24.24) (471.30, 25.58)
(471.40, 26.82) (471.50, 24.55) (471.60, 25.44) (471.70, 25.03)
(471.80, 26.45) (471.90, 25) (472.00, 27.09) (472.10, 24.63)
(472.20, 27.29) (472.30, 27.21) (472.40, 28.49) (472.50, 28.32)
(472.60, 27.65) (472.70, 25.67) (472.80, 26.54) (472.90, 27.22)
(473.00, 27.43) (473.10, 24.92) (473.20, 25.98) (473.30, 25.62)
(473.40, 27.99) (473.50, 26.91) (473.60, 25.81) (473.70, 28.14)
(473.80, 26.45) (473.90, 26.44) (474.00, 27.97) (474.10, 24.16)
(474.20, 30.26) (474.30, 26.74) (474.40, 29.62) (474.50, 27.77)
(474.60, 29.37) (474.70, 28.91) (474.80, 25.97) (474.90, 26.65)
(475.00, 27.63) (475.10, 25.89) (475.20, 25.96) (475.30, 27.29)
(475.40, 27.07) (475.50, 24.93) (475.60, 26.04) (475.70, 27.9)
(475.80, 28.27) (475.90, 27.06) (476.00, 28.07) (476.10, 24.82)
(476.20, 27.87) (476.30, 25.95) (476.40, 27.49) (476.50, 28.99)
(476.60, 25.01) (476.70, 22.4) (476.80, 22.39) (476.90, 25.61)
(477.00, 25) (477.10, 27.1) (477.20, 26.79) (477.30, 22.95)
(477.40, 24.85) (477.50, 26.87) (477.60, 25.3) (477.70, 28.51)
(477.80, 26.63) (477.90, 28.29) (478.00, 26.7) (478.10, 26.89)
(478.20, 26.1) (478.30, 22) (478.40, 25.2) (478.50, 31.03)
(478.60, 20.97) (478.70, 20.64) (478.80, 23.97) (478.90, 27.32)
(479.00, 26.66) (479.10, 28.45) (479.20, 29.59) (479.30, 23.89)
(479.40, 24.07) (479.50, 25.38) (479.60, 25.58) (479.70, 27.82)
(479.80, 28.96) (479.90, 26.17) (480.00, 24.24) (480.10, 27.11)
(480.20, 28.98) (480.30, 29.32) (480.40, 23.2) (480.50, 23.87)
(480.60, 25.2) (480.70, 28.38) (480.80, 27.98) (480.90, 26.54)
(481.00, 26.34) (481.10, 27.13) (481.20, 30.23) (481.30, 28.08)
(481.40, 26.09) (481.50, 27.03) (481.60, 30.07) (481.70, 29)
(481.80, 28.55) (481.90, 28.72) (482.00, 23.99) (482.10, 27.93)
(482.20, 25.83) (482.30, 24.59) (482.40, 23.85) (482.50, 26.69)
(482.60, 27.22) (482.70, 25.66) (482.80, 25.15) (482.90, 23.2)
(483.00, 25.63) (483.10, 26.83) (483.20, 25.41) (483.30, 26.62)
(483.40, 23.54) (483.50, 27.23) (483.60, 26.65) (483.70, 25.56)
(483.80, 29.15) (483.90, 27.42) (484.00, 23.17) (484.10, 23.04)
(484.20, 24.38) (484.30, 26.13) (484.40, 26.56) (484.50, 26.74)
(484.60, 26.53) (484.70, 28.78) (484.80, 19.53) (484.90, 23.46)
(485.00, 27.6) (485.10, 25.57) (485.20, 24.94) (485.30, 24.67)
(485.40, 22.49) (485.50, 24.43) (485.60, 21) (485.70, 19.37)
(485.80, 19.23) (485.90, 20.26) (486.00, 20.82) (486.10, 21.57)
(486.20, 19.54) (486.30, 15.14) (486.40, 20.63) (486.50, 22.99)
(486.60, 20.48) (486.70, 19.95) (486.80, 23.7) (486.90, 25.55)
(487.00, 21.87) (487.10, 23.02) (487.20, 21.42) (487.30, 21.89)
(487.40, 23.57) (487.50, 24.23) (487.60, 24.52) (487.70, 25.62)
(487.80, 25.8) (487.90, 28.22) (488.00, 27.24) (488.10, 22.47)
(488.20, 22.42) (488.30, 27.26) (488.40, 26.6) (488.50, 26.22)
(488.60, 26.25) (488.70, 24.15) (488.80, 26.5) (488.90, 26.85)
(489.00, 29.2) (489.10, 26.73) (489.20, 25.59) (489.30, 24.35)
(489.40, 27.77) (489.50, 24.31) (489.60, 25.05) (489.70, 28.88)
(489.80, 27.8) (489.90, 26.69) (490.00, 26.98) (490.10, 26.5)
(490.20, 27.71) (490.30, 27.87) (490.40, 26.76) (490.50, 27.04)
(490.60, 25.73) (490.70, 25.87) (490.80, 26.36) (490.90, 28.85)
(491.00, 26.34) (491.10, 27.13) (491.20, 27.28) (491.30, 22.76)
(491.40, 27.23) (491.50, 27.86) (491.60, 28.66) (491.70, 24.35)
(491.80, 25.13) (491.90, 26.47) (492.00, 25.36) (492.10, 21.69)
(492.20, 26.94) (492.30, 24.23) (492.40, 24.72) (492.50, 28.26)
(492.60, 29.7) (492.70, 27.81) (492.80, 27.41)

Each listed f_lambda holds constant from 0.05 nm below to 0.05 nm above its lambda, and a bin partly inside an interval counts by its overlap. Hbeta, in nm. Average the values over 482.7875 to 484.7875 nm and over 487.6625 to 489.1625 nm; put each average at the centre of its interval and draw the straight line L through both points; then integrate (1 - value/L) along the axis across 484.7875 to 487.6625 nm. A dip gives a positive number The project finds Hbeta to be 0.411 nm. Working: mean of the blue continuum 25.8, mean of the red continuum 26.1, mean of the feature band 22.2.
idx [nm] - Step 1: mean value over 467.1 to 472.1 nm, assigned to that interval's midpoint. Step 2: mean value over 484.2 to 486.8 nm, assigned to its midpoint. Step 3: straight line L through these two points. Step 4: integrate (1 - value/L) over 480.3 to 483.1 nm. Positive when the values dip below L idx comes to -0.38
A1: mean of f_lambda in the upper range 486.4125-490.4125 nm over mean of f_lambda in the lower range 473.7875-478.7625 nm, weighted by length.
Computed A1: 0.96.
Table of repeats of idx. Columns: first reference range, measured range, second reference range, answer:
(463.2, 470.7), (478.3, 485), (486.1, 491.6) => -0.22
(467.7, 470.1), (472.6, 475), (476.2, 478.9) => -0.13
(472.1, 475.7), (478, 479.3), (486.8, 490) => 0.04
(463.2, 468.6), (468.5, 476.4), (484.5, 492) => -0.25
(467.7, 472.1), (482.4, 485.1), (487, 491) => 0.01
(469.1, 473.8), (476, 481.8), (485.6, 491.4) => -0.22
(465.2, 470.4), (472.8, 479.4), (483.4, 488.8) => -0.42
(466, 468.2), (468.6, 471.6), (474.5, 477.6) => 0.05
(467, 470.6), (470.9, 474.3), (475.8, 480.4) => -0.08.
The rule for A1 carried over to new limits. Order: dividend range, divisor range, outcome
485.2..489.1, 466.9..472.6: 0.92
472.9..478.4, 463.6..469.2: 1.03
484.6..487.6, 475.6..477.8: 0.86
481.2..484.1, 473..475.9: 0.98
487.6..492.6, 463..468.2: 1.02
